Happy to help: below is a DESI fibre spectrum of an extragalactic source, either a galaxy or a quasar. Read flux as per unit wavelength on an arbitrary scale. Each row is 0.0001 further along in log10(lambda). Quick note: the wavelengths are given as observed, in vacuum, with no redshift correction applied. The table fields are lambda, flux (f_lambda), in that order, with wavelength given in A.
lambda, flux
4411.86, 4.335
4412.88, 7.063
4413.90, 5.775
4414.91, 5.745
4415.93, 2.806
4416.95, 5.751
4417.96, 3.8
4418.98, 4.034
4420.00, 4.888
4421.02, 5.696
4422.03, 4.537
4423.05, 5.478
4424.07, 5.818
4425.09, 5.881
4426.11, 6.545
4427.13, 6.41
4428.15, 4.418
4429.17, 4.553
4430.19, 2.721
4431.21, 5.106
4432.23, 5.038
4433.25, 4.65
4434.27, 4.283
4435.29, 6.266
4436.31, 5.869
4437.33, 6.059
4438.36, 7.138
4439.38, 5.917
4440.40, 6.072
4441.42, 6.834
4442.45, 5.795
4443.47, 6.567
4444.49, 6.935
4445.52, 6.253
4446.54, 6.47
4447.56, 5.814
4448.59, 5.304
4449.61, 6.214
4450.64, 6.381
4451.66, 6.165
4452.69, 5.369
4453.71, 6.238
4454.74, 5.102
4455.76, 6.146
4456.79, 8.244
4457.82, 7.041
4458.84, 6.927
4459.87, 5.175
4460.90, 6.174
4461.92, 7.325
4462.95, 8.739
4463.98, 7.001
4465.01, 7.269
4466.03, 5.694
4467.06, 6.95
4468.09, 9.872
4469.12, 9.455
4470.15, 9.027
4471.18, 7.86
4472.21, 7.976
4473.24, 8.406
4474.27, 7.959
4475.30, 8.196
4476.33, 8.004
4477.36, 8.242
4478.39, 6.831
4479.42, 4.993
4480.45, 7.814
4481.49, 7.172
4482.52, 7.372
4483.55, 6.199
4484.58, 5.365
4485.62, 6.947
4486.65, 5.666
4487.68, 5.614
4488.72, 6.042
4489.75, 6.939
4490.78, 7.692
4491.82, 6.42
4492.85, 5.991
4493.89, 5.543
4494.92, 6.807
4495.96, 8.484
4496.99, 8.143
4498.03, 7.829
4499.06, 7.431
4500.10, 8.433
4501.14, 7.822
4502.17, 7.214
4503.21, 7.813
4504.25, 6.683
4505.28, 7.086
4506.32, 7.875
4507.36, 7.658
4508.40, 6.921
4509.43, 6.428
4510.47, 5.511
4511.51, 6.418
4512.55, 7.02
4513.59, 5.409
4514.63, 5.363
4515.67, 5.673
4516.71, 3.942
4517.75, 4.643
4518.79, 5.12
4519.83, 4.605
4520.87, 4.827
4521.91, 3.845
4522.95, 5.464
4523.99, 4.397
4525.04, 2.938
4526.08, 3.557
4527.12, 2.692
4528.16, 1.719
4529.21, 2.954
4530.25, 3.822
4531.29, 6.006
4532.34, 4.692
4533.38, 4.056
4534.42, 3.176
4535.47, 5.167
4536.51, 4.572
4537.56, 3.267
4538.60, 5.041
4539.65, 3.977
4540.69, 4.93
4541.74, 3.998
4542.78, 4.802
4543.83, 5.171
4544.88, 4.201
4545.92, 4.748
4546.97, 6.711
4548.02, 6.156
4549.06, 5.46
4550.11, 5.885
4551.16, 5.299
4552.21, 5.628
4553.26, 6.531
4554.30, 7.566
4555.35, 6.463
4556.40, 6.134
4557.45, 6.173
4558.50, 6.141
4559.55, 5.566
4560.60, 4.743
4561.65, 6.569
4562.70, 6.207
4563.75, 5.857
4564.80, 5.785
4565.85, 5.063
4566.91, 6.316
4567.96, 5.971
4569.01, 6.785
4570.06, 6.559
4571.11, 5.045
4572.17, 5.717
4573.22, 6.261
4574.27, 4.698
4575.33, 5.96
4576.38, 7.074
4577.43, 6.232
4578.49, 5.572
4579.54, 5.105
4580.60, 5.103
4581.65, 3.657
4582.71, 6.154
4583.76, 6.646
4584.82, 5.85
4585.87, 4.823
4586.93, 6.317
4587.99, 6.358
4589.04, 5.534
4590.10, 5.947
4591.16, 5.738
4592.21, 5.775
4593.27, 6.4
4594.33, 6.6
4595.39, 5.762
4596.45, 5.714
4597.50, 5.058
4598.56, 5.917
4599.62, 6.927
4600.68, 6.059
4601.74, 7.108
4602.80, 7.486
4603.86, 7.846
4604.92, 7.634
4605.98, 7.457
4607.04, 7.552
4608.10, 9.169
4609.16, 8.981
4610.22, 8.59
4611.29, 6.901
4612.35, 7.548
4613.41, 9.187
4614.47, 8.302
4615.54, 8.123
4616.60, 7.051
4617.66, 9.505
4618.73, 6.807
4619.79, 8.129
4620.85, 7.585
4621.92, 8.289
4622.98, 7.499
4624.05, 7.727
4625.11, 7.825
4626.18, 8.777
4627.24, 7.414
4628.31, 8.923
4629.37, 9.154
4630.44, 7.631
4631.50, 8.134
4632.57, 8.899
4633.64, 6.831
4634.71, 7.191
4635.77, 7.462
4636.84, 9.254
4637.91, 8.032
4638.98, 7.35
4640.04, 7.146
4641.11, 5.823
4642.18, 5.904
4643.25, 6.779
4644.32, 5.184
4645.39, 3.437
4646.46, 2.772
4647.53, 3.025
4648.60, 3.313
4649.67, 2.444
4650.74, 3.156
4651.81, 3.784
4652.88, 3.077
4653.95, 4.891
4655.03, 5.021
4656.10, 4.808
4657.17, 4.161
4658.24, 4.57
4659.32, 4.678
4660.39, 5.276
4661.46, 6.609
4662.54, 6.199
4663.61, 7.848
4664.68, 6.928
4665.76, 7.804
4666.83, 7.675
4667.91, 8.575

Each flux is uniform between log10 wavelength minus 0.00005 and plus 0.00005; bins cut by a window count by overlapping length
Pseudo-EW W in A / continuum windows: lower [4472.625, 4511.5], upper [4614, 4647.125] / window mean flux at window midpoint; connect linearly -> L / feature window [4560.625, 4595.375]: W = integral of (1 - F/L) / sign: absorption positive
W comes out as 6.72 A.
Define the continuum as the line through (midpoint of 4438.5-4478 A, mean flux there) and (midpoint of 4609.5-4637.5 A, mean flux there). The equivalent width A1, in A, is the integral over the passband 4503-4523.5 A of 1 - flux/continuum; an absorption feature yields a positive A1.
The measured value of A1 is 4.0 A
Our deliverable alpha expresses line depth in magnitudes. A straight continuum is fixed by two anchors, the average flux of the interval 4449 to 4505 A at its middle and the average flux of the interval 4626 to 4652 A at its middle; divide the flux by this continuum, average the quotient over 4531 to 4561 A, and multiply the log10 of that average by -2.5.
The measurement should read 0.27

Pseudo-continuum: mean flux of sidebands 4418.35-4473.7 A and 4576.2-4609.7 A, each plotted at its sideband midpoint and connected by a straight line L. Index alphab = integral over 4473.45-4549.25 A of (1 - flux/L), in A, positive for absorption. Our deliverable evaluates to 5.87 A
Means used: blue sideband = 6.26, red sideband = 6.36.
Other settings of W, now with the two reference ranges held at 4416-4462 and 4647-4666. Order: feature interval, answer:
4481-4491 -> -1.7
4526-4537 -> 3.0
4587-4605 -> -4.4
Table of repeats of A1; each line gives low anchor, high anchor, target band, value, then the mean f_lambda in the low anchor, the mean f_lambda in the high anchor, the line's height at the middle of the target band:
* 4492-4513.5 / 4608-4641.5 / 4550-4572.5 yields 4.5 A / 7.11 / 7.97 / 7.52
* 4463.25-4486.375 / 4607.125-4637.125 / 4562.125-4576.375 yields 3.5 A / 7.47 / 8.08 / 7.87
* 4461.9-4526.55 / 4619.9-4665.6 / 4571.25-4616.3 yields -1.1 A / 6.69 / 6.24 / 6.39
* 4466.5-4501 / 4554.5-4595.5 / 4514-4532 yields 6.7 A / 7.32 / 5.88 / 6.7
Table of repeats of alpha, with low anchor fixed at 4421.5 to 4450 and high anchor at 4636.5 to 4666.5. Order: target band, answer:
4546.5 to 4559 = -0.13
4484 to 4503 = -0.23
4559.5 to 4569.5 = -0.08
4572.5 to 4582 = -0.02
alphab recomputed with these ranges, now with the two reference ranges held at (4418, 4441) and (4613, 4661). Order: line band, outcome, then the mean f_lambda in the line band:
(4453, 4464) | -2.5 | 6.7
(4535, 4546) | 2.6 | 4.52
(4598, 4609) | -1.9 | 7.37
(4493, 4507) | -4.3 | 7.44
